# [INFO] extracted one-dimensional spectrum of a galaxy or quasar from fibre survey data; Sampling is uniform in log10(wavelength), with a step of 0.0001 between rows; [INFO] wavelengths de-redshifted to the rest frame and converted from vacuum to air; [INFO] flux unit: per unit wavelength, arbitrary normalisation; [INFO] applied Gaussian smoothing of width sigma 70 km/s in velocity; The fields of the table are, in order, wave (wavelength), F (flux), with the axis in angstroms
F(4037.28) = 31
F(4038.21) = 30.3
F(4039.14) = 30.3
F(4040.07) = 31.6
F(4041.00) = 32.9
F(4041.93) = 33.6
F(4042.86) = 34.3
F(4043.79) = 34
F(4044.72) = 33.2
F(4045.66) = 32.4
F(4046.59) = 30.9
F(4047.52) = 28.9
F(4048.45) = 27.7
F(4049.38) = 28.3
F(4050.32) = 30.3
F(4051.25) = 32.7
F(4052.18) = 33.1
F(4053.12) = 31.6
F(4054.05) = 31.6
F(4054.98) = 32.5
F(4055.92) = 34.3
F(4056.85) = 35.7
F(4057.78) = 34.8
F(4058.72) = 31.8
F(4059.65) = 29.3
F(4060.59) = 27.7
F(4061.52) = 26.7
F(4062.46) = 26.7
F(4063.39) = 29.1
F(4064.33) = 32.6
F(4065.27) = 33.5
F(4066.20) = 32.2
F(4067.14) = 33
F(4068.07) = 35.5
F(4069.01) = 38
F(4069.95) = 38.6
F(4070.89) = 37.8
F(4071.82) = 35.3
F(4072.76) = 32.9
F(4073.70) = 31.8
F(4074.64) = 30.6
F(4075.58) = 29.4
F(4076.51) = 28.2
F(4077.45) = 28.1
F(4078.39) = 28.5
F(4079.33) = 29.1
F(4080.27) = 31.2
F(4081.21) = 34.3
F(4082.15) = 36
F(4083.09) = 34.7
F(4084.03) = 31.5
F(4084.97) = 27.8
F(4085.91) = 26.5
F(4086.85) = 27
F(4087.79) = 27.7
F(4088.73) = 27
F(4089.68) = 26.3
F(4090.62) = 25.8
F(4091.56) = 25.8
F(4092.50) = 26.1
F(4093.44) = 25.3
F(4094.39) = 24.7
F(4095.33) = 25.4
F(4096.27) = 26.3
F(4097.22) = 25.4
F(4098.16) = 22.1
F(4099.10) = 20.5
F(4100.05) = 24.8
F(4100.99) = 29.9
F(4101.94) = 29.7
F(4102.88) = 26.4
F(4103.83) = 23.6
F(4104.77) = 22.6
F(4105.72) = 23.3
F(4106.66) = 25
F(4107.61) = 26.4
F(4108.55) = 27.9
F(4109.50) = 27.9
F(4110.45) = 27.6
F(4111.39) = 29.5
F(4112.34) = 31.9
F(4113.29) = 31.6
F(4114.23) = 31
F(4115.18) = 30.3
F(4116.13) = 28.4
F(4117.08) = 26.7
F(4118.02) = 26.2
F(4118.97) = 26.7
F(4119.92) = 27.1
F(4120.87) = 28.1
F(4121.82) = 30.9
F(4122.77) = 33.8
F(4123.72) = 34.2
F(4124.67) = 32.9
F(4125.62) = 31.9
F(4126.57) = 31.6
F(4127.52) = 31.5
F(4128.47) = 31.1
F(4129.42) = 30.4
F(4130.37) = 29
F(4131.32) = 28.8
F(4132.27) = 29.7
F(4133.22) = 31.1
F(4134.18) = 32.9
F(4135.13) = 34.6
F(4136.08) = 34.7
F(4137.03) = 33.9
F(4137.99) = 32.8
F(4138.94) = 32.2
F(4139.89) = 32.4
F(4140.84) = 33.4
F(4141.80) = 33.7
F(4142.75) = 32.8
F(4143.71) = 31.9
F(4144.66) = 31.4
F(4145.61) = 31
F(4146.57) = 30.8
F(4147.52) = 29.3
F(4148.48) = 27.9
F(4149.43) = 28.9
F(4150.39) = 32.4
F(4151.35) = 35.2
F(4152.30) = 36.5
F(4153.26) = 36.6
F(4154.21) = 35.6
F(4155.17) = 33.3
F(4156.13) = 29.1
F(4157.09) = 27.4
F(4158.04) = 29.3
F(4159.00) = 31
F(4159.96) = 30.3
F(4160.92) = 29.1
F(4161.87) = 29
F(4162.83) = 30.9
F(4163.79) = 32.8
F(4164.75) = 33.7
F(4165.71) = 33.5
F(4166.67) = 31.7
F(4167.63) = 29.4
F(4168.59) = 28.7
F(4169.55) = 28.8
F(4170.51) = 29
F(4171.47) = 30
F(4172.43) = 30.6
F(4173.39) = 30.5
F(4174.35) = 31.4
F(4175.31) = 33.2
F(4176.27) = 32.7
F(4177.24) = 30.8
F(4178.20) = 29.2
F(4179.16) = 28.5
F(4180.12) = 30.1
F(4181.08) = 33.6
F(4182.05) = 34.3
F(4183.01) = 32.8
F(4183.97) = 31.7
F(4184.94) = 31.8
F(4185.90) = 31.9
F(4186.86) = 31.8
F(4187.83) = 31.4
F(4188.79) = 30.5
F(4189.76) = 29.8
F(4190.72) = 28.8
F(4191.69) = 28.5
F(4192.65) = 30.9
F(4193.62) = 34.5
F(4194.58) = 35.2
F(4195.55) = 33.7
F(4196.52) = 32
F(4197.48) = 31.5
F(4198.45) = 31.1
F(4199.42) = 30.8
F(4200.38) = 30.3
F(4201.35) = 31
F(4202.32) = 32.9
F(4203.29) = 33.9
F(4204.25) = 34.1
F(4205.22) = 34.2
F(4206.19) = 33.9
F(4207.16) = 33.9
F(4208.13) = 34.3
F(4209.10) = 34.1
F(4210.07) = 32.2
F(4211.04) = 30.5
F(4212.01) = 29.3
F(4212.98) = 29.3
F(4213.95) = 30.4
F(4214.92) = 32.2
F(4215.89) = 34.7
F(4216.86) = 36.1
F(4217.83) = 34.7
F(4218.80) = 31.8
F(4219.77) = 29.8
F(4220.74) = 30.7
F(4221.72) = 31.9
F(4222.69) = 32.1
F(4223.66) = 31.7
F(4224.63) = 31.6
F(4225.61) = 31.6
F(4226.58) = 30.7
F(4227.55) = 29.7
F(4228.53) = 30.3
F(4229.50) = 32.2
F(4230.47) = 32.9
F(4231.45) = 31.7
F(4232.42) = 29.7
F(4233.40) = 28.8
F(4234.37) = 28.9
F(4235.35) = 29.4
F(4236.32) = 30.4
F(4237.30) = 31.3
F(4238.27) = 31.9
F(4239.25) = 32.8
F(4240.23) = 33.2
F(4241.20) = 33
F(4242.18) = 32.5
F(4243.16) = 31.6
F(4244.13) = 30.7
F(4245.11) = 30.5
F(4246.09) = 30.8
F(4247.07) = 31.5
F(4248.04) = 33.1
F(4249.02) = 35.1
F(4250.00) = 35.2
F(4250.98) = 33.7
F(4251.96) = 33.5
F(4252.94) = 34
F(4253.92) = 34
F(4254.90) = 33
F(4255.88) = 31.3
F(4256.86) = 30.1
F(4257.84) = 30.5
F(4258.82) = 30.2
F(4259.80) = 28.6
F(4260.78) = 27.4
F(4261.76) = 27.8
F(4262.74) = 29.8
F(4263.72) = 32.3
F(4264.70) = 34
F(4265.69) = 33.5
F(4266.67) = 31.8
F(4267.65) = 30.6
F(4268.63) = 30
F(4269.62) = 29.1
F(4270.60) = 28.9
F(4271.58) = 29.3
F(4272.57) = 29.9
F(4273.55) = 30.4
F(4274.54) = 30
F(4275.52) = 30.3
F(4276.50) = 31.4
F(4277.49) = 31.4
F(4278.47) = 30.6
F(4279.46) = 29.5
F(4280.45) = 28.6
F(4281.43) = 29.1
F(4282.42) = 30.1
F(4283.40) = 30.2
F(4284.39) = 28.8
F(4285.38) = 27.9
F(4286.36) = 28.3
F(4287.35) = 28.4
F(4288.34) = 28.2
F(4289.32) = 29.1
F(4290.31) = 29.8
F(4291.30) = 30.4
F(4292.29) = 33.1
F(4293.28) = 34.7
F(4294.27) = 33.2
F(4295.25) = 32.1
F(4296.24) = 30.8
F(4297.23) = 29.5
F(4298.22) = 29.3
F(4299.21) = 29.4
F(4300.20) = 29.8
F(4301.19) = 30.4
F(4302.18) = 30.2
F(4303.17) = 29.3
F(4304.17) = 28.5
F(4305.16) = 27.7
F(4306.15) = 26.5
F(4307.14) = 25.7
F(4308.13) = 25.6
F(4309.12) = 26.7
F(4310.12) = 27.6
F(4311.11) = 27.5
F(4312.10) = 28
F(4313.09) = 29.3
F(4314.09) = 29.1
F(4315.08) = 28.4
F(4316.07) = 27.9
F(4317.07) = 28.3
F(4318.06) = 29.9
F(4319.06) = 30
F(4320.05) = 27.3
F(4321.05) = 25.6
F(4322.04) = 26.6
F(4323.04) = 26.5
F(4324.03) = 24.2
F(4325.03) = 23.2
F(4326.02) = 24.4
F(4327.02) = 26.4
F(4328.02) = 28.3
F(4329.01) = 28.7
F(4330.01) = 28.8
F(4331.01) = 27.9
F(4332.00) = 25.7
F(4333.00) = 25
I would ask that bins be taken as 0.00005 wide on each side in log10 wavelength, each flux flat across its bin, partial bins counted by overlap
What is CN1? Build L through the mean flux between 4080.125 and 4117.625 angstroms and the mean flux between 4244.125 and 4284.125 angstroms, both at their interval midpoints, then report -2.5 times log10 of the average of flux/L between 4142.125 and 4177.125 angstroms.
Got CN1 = -0.09 mag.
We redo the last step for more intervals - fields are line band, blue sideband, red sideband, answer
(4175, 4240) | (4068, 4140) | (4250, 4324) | -0.07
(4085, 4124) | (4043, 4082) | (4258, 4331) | 0.16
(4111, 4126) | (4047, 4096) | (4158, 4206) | 0.03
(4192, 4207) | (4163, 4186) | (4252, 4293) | -0.06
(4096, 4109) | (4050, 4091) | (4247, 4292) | 0.23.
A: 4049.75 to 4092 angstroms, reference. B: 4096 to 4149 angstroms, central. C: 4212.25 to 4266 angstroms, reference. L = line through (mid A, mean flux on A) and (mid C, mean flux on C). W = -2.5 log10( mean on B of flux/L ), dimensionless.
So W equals 0.066 mag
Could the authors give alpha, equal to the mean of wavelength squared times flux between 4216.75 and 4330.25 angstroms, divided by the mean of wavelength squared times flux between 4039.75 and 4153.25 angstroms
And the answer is 1.08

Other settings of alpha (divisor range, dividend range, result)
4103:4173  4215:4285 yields 1.08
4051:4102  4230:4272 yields 1.14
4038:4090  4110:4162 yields 1.03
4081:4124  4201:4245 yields 1.22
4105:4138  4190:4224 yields 1.12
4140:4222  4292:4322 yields 0.97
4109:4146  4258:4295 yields 1.05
